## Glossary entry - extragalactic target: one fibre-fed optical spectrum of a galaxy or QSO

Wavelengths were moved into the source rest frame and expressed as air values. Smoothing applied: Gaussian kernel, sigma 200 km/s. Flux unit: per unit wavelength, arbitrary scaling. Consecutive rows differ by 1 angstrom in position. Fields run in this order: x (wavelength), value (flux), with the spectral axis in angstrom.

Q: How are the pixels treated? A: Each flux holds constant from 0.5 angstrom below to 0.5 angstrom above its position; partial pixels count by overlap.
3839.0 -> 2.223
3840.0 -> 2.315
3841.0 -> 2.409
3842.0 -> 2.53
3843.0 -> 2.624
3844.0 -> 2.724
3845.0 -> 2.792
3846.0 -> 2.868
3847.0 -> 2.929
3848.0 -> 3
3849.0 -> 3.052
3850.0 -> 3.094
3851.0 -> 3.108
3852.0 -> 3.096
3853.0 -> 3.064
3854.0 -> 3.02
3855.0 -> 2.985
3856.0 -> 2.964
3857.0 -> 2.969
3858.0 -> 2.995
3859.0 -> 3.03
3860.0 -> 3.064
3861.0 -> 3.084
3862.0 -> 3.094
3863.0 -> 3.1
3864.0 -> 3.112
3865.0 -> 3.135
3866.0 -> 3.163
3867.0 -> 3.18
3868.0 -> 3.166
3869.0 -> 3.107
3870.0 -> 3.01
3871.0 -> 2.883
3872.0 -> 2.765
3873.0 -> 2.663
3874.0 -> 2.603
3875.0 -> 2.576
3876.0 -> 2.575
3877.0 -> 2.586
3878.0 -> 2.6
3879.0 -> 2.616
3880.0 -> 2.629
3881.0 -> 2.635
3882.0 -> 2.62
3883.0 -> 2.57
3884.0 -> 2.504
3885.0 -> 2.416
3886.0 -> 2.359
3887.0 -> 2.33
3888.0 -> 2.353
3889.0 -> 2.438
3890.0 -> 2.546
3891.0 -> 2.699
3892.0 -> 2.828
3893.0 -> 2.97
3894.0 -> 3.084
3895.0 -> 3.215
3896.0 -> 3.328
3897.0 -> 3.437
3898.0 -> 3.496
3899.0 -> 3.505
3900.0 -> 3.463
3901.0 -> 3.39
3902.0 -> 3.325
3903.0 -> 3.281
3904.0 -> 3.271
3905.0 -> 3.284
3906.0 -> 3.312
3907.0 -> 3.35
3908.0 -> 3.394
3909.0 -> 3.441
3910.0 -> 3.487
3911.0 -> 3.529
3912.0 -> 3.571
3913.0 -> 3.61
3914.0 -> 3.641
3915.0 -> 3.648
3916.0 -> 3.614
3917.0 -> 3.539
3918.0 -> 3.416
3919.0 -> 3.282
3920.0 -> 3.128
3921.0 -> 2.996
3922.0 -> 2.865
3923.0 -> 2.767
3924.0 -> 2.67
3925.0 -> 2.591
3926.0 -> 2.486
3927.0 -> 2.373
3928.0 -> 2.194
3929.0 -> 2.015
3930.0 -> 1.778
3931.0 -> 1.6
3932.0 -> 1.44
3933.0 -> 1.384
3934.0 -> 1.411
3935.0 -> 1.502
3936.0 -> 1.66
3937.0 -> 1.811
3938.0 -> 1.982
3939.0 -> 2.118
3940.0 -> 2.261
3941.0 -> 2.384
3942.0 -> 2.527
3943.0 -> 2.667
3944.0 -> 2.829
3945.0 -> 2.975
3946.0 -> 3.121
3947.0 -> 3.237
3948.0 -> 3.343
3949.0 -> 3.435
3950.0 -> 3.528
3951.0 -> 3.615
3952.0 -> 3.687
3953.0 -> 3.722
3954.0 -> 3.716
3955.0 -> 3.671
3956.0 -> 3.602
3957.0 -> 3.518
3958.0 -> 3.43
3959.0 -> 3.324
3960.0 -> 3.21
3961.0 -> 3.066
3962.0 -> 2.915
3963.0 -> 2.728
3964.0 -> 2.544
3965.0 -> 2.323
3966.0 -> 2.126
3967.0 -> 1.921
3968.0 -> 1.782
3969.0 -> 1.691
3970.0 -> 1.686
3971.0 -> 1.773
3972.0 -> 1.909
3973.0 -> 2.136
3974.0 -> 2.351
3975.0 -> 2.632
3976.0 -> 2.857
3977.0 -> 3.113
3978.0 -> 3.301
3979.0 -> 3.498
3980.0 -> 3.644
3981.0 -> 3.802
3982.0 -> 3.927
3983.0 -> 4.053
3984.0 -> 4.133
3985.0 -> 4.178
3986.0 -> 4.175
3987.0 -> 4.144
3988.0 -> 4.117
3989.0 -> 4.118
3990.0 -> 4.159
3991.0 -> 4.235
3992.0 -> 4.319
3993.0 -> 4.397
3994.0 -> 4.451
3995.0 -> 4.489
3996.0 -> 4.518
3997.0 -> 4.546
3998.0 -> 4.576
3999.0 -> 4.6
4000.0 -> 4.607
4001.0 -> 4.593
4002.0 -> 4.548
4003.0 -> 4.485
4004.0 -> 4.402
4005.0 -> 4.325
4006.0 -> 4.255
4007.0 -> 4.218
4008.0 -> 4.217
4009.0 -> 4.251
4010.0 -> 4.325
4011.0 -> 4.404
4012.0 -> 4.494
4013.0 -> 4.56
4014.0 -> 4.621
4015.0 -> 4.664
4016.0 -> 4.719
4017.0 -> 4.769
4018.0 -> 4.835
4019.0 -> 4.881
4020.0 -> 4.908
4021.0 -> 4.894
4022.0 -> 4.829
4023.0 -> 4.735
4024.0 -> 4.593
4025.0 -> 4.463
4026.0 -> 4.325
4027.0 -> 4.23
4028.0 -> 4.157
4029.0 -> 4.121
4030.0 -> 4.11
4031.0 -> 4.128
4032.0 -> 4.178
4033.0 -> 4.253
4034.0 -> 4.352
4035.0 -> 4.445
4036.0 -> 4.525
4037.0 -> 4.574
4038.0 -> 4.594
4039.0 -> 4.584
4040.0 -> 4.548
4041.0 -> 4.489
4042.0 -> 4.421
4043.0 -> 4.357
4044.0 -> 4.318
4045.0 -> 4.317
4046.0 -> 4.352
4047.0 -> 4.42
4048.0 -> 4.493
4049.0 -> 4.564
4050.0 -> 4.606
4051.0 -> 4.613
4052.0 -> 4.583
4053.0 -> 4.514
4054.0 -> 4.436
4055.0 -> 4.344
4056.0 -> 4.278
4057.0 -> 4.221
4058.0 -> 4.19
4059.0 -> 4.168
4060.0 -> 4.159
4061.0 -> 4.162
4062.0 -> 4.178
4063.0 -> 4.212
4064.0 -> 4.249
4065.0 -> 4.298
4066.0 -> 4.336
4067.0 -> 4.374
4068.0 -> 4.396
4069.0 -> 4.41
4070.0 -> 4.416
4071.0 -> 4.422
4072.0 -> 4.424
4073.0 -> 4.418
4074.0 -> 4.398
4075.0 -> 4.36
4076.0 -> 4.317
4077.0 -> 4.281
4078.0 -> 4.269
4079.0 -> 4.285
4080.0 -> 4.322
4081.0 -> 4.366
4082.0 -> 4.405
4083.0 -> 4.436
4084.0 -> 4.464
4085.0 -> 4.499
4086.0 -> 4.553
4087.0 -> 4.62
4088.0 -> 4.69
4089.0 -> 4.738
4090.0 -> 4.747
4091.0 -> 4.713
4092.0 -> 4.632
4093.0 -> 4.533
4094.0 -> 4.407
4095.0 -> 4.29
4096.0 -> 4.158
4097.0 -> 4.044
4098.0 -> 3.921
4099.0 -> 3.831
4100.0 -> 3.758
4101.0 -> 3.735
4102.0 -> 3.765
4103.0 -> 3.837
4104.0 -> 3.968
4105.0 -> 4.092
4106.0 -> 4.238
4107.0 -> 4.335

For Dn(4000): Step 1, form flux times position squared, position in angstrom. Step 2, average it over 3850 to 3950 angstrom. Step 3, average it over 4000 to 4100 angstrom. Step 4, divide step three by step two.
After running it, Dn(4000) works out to 1.67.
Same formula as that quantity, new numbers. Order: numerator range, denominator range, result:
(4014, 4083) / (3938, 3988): 1.52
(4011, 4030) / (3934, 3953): 1.76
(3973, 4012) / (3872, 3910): 1.47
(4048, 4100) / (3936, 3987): 1.56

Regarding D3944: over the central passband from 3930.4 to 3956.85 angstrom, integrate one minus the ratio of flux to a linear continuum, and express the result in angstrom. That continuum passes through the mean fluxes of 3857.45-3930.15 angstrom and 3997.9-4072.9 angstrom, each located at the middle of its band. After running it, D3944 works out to 6.3 angstrom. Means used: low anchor 2.98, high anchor 4.43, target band 2.67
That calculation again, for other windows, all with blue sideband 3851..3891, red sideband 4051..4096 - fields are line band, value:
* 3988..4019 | -4.89 angstrom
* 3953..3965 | 0.92 angstrom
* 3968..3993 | 2.46 angstrom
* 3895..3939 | 4.00 angstrom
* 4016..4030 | -2.04 angstrom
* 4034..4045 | -0.91 angstrom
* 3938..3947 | 2.04 angstrom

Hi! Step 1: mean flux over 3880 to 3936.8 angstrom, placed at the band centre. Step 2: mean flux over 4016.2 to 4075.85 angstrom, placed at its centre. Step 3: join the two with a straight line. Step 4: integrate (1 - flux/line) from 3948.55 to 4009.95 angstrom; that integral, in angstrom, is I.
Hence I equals 1.7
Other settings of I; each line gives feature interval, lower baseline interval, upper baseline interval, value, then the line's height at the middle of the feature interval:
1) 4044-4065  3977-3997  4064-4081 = -0.3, 4.3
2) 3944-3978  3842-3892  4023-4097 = 6.7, 3.59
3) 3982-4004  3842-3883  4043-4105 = -3.3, 3.78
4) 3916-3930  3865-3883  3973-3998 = 2.0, 3.26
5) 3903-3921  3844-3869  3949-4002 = -1.1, 3.23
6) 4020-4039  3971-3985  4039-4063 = -2.0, 4.02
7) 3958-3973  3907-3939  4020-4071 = 4.0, 3.27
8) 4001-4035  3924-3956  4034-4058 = -4.5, 3.96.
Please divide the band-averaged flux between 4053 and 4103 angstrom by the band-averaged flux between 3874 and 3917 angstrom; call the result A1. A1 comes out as 1.42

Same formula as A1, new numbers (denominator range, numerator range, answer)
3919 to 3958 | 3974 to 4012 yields 1.54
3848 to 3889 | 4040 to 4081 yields 1.53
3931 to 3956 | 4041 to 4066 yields 1.63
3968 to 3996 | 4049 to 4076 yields 1.26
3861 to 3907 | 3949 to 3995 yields 1.12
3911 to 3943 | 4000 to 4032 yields 1.76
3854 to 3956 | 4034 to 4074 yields 1.52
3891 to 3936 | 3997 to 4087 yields 1.51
